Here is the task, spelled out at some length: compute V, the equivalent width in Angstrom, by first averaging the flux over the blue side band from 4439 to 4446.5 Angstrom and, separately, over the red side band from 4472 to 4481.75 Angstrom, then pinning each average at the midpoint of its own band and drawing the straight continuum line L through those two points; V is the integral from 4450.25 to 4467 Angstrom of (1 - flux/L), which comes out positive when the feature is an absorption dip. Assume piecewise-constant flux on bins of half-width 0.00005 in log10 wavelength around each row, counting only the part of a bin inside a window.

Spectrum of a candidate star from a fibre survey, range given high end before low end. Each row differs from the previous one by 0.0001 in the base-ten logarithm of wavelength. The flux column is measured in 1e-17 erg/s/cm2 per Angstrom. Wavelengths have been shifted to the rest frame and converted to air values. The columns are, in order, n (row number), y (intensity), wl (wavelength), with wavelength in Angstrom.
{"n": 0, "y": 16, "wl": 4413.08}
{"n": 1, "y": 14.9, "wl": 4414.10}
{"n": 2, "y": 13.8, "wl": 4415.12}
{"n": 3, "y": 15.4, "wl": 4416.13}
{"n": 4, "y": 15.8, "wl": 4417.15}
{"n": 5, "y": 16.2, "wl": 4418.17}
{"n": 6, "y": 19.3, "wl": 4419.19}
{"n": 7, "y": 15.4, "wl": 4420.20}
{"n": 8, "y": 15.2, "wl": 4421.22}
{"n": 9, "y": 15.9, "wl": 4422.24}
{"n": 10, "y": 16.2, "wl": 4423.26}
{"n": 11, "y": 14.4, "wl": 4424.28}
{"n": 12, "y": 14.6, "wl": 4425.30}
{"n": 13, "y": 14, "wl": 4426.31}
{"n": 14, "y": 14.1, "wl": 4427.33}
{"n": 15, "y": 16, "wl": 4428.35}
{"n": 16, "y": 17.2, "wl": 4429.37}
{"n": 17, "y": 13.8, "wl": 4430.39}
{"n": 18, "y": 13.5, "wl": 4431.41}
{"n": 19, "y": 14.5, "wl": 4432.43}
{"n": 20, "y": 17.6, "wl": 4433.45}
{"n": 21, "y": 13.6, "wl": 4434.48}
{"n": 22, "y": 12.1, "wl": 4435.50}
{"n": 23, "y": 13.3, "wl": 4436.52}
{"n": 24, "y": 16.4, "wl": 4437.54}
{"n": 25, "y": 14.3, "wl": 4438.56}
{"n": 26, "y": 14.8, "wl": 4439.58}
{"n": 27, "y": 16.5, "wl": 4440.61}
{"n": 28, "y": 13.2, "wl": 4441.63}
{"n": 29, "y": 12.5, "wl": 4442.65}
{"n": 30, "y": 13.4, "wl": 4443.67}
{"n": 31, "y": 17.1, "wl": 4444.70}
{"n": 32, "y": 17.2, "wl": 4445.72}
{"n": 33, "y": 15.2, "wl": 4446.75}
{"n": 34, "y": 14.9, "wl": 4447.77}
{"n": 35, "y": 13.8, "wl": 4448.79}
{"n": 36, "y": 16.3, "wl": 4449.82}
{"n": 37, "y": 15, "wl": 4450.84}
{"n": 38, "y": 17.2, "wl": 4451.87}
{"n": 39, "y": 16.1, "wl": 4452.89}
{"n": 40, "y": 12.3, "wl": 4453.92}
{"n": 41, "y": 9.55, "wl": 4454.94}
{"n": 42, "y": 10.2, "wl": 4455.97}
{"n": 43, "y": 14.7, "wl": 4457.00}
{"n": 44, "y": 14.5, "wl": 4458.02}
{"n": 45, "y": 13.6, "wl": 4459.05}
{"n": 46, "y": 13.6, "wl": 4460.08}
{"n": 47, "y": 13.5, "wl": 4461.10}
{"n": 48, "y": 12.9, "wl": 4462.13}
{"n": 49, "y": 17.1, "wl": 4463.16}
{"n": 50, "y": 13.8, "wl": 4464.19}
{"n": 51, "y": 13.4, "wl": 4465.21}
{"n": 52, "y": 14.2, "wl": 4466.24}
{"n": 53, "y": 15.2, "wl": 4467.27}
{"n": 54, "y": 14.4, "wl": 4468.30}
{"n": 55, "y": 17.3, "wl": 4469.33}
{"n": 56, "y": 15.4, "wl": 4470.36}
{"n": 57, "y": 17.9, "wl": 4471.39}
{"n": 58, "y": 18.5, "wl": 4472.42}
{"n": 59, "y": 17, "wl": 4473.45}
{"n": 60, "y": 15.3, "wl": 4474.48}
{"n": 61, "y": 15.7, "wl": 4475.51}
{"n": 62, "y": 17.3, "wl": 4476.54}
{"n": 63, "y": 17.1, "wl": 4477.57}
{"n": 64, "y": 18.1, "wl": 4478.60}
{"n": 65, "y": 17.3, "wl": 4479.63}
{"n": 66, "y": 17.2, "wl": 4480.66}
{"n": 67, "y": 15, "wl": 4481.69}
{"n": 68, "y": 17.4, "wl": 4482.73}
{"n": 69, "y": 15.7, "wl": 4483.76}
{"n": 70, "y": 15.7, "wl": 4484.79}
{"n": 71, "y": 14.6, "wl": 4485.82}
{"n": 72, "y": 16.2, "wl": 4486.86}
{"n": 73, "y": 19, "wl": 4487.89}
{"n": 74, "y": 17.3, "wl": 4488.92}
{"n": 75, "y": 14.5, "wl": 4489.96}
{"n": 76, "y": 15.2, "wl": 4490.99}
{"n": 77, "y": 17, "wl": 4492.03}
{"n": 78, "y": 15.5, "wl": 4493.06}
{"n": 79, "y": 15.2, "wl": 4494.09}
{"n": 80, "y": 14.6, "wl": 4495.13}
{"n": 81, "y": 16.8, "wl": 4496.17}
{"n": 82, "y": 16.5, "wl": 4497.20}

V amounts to 2.09 Angstrom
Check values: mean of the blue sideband 14.9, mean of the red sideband 16.9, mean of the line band 13.9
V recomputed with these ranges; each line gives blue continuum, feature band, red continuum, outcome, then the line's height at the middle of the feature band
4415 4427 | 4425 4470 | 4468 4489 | 4.3 Angstrom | 16.1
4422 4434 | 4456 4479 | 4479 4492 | 0.8 Angstrom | 15.9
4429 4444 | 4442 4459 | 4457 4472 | 0.3 Angstrom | 14.6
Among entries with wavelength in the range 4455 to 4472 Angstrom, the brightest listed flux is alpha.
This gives 17.9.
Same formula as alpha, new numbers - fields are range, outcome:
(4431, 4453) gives 17.6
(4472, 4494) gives 19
